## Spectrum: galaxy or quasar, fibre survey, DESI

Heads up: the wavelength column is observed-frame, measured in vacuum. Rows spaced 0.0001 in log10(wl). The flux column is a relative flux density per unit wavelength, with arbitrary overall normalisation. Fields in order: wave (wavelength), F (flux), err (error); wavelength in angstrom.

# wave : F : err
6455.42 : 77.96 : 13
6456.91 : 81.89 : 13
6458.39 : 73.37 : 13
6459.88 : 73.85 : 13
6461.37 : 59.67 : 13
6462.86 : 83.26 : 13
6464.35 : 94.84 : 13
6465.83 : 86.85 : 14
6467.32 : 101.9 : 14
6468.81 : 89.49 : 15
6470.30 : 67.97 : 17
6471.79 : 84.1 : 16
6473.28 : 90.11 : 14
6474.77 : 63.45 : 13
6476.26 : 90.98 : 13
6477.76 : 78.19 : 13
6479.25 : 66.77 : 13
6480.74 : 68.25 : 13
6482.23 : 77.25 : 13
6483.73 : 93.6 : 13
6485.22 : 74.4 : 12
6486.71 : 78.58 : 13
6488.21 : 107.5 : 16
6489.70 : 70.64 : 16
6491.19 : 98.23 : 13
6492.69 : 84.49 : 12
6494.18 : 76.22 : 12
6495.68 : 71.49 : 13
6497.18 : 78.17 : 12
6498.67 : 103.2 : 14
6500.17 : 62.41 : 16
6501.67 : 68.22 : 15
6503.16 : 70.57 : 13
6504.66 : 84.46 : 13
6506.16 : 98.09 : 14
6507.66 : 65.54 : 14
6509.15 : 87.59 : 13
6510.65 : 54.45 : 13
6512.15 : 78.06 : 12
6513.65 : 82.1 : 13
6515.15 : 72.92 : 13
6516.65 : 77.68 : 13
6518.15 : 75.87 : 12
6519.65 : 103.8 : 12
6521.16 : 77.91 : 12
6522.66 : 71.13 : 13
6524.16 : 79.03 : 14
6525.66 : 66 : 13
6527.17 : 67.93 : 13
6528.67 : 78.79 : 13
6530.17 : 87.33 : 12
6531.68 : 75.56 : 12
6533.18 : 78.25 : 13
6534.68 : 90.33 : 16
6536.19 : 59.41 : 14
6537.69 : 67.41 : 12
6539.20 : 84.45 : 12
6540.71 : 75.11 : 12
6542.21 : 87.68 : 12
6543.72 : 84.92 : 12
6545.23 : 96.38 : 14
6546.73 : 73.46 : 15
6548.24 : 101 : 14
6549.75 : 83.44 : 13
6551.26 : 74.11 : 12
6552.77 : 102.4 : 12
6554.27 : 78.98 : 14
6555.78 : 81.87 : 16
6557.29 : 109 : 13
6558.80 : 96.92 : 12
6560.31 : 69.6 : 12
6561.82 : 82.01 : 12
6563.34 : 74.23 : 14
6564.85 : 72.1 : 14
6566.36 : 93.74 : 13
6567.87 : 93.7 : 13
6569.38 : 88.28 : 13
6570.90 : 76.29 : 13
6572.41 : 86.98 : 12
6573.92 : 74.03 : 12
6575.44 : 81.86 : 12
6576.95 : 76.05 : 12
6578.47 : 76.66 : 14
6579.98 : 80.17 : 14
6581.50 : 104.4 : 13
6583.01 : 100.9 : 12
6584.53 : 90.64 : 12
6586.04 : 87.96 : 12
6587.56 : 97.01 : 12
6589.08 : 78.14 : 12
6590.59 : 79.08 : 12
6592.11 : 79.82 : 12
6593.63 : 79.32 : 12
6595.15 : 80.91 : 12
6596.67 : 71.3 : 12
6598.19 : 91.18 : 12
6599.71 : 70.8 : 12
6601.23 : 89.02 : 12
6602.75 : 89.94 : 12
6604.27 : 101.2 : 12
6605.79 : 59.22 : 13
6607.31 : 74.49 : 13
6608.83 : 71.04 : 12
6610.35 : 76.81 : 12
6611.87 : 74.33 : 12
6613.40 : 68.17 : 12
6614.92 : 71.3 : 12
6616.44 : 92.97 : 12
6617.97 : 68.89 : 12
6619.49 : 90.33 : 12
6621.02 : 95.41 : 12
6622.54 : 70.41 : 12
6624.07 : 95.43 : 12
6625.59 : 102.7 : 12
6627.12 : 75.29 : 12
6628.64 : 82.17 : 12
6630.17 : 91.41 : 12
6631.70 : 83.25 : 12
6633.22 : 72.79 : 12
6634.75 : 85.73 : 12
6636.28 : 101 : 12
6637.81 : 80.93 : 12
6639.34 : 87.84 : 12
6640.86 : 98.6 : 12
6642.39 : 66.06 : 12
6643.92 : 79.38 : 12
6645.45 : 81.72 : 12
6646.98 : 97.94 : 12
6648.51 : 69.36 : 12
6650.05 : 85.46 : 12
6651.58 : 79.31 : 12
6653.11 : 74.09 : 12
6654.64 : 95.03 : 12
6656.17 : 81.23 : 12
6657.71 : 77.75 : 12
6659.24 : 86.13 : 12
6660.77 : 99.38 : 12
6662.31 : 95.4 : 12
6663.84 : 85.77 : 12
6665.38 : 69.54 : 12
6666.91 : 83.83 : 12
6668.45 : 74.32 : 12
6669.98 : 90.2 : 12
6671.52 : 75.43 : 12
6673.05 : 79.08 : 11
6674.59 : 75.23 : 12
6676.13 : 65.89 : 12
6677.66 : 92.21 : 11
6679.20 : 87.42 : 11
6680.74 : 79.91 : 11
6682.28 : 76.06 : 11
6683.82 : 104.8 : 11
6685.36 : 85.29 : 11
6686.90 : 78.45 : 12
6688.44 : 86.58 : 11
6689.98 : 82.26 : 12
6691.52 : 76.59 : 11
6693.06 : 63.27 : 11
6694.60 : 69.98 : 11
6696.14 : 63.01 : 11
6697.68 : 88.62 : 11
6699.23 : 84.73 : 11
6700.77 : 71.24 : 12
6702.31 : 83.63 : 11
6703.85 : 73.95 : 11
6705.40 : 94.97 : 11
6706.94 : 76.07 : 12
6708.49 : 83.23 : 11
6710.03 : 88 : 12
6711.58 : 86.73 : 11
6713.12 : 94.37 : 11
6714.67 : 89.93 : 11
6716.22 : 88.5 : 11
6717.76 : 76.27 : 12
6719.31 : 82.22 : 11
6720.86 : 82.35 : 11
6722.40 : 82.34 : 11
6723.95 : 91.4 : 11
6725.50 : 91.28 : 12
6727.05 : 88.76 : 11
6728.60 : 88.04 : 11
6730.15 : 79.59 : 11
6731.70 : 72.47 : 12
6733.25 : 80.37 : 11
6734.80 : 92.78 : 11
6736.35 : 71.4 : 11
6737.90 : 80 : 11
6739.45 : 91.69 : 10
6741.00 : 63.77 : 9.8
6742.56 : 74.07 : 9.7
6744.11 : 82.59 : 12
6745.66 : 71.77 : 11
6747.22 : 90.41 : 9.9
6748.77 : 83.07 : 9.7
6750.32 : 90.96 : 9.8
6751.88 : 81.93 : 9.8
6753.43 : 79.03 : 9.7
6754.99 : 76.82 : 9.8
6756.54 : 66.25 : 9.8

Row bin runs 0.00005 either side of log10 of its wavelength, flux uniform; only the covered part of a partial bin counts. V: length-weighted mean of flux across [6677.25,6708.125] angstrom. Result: 80.8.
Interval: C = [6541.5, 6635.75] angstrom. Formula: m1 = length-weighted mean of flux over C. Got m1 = 83.7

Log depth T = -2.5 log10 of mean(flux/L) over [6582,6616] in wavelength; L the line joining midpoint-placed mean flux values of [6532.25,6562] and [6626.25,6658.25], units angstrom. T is 0.03 mag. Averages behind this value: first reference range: 83.9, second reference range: 83.2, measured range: 81.3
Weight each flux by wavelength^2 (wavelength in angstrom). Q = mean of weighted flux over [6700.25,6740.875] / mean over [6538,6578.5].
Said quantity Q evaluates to 1.04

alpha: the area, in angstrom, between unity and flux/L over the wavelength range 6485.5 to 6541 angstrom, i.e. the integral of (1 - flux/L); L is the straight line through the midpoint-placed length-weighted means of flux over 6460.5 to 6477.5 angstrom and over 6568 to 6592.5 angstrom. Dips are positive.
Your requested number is 3.38 angstrom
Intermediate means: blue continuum 82.7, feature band 78.6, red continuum 85.2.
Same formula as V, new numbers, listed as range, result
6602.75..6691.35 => 82.7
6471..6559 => 80.7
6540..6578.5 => 84.4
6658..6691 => 83.4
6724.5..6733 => 84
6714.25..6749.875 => 82.4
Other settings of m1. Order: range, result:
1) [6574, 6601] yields 83.7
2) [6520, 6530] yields 75.5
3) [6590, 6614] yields 78.6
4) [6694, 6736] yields 83.1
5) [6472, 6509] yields 80.2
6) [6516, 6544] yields 78.2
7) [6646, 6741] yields 82.5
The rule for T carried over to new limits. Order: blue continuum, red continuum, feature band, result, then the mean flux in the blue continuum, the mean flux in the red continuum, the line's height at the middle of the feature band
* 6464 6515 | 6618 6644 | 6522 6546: 0.05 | 80.6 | 85.5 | 82.2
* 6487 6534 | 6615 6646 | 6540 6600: -0.04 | 79.2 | 84.8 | 82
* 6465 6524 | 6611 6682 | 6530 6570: -0.03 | 80.3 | 82.9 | 81.3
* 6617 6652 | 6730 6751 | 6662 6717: 0.01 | 84.5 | 80.4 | 82.3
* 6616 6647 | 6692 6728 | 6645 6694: 0.02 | 85.4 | 82.4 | 83.9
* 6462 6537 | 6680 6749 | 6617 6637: -0.06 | 79.8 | 81.9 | 81.1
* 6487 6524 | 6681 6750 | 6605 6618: 0.11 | 80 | 82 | 81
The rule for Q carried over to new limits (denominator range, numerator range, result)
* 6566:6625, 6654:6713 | 1.02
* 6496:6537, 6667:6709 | 1.09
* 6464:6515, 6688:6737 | 1.09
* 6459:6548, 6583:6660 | 1.08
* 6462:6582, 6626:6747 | 1.06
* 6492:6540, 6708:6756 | 1.14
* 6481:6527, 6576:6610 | 1.08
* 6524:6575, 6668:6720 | 1.04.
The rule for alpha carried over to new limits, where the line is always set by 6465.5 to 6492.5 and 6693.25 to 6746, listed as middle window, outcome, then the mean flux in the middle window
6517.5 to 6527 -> 0.5 angstrom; 78.2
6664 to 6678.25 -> 0.6 angstrom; 78.6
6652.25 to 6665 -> -0.7 angstrom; 86.3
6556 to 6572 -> -0.6 angstrom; 85.5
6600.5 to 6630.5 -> 0.1 angstrom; 81.9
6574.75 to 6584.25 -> -0.5 angstrom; 86.9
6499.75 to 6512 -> 1.2 angstrom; 74.5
